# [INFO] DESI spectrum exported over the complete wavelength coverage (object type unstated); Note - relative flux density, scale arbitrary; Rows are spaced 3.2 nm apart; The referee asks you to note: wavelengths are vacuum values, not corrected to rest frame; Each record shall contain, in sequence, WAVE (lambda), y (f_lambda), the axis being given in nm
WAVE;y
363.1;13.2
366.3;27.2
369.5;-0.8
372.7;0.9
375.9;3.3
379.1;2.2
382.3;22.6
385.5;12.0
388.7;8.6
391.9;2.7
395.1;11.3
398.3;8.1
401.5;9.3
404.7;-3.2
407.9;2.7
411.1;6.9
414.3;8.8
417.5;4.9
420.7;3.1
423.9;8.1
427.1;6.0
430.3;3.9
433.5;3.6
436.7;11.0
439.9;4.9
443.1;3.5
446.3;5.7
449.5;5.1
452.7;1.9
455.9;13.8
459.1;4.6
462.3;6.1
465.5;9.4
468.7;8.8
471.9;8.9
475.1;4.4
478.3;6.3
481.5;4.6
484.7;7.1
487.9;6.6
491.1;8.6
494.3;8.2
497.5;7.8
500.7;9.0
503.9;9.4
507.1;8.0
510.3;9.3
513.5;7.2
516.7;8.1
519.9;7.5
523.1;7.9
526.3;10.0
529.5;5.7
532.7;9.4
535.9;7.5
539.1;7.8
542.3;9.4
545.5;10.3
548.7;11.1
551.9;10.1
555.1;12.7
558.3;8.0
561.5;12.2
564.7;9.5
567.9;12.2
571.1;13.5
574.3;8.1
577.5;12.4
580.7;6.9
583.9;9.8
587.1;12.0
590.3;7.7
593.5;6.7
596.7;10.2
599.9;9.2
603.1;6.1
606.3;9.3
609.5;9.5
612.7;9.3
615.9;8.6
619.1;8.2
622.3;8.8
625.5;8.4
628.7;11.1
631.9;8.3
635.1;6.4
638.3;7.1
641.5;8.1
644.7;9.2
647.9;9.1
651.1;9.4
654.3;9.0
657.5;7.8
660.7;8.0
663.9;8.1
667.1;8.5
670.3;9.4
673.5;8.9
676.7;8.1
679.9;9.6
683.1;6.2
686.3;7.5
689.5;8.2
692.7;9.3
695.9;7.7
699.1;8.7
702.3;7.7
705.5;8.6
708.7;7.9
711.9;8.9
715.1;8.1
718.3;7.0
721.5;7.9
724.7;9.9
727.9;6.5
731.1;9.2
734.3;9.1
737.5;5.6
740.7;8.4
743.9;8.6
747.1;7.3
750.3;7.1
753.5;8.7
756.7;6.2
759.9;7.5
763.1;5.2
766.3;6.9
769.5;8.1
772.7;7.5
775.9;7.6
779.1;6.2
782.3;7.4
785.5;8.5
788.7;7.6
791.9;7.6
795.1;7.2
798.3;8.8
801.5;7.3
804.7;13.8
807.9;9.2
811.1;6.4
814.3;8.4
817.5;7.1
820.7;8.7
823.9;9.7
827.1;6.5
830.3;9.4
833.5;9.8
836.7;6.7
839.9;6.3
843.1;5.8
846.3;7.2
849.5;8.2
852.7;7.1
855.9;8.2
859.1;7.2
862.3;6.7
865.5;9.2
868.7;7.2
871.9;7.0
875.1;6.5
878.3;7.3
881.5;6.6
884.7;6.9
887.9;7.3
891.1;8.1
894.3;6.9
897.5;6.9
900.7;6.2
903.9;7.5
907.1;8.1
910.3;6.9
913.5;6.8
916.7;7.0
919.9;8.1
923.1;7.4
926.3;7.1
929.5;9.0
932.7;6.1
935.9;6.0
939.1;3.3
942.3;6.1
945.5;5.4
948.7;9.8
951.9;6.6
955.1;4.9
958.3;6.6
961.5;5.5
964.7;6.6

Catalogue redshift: 0.23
